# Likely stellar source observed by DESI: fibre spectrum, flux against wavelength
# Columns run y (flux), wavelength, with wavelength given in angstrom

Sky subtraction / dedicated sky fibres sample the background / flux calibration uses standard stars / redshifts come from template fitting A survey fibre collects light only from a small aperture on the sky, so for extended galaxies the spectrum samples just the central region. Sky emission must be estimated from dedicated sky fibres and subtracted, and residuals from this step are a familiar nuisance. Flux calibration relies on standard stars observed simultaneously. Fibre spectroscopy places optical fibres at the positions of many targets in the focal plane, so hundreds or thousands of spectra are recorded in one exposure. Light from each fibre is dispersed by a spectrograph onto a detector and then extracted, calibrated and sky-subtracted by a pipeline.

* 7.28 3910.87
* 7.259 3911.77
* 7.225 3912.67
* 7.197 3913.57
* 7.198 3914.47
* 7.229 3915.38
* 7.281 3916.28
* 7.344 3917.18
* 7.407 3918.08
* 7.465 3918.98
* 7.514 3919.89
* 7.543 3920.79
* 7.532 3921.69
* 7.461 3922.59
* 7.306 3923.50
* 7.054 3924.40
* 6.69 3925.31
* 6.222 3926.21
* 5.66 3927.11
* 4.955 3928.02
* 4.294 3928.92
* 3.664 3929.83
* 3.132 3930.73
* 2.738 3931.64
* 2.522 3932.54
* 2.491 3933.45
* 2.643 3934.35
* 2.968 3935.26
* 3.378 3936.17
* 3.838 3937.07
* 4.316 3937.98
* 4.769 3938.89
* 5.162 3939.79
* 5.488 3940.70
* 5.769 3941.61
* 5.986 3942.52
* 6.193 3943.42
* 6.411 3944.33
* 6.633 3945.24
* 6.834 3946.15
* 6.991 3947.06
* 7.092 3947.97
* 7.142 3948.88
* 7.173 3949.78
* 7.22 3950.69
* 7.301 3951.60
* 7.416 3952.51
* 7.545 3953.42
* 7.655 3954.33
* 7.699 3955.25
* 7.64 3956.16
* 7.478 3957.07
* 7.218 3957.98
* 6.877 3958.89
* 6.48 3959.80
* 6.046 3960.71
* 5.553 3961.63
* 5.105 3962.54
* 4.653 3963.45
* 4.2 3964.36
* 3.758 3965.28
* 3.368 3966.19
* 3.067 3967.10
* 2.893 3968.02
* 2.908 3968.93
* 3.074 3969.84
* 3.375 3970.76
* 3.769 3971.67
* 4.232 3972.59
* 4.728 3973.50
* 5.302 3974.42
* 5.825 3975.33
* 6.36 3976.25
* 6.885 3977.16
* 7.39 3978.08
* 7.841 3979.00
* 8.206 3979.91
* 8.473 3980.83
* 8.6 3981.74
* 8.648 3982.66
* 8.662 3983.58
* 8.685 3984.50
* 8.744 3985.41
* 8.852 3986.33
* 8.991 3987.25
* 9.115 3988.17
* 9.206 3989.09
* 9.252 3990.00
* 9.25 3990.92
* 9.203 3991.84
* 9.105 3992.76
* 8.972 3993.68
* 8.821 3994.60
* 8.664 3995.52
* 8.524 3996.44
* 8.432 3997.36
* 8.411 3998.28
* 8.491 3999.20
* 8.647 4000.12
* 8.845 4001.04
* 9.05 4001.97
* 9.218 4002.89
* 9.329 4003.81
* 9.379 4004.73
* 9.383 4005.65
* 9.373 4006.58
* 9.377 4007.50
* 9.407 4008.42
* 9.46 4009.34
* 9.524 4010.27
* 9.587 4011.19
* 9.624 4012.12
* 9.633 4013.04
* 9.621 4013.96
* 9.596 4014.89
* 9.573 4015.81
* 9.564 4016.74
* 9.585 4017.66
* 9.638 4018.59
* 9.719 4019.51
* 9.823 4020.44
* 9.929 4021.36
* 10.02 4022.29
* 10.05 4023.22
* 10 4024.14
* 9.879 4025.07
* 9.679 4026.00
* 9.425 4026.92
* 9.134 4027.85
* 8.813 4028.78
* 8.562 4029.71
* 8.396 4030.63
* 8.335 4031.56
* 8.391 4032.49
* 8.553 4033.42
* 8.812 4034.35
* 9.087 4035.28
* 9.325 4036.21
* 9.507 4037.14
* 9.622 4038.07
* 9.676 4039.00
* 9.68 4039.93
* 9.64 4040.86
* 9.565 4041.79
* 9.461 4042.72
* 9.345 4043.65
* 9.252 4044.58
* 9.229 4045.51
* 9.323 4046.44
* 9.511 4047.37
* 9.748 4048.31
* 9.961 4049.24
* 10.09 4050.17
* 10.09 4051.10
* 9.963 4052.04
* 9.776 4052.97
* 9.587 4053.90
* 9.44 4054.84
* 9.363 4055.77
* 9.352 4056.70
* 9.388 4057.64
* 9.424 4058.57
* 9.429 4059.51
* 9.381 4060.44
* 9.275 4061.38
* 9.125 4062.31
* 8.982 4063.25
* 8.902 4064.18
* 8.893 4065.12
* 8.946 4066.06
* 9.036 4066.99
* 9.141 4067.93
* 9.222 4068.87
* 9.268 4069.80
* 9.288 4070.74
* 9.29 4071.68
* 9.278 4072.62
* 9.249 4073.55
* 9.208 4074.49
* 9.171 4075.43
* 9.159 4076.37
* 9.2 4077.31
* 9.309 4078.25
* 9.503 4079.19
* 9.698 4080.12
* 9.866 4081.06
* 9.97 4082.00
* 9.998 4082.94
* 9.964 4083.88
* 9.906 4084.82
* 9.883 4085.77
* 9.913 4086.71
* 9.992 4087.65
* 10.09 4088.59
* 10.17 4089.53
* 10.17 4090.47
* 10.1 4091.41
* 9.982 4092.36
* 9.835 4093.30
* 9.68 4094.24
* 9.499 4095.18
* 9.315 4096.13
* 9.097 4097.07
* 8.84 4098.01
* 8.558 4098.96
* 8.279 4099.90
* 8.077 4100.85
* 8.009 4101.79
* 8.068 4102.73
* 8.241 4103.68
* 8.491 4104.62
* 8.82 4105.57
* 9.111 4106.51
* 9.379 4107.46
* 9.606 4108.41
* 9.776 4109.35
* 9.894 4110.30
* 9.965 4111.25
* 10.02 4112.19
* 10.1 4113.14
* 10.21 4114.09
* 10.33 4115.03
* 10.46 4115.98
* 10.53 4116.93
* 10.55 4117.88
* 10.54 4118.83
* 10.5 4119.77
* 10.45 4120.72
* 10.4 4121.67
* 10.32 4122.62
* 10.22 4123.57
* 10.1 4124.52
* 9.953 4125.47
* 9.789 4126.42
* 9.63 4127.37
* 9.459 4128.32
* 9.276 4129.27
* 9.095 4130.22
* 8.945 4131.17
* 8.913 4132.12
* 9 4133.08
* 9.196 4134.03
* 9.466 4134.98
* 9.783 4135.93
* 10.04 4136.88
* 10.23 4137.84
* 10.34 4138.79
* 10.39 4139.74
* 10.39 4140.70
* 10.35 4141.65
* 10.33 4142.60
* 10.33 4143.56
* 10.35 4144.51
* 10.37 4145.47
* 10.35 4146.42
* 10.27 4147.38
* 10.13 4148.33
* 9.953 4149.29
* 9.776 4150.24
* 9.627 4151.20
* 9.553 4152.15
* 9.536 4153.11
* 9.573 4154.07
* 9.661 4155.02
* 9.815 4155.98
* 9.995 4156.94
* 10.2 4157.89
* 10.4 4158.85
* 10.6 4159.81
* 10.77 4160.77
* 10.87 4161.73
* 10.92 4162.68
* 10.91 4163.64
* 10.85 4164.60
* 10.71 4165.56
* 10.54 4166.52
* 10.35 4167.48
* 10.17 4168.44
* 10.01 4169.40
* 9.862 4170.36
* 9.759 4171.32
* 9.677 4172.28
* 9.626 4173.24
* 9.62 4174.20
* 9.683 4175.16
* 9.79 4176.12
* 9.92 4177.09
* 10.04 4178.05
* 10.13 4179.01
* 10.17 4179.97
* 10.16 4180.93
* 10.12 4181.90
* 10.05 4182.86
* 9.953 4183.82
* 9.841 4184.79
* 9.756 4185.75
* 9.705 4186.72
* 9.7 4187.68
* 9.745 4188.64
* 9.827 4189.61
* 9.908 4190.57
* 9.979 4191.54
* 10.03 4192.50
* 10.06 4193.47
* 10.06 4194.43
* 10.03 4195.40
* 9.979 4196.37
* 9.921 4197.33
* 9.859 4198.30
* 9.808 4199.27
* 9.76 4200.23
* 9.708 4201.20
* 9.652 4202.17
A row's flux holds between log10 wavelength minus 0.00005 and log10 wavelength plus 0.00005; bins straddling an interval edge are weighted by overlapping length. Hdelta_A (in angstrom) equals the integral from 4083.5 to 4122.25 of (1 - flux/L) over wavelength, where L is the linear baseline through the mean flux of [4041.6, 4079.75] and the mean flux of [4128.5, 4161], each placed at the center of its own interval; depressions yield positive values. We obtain 0.0 angstrom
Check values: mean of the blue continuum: 9.37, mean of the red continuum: 9.9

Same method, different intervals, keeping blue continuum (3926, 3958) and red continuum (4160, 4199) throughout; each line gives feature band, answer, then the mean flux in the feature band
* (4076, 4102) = -3.6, 9.52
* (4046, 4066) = -4.5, 9.46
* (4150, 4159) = -0.2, 9.79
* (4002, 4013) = -4.2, 9.42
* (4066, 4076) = -1.5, 9.2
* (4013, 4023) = -3.8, 9.71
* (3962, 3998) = -2.6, 6.81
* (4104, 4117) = -1.4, 9.72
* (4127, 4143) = -0.8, 9.7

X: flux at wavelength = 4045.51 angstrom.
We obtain 9.229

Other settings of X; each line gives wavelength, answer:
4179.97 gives 10.17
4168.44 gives 10.17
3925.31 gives 6.69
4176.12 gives 9.79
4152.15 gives 9.553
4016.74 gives 9.564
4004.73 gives 9.379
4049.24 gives 9.961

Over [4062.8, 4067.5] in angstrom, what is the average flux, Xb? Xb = 8.95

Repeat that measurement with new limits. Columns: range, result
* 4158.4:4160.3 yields 10.5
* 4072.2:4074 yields 9.3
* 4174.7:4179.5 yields 9.91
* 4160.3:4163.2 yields 10.9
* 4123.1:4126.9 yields 10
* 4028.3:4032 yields 8.53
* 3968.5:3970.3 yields 2.99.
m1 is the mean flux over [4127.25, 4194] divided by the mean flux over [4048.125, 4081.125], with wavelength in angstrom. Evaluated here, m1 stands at 1.1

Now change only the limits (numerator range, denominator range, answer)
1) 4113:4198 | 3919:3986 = 1.71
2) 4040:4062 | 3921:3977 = 1.76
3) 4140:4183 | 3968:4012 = 1.28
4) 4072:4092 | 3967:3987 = 1.54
